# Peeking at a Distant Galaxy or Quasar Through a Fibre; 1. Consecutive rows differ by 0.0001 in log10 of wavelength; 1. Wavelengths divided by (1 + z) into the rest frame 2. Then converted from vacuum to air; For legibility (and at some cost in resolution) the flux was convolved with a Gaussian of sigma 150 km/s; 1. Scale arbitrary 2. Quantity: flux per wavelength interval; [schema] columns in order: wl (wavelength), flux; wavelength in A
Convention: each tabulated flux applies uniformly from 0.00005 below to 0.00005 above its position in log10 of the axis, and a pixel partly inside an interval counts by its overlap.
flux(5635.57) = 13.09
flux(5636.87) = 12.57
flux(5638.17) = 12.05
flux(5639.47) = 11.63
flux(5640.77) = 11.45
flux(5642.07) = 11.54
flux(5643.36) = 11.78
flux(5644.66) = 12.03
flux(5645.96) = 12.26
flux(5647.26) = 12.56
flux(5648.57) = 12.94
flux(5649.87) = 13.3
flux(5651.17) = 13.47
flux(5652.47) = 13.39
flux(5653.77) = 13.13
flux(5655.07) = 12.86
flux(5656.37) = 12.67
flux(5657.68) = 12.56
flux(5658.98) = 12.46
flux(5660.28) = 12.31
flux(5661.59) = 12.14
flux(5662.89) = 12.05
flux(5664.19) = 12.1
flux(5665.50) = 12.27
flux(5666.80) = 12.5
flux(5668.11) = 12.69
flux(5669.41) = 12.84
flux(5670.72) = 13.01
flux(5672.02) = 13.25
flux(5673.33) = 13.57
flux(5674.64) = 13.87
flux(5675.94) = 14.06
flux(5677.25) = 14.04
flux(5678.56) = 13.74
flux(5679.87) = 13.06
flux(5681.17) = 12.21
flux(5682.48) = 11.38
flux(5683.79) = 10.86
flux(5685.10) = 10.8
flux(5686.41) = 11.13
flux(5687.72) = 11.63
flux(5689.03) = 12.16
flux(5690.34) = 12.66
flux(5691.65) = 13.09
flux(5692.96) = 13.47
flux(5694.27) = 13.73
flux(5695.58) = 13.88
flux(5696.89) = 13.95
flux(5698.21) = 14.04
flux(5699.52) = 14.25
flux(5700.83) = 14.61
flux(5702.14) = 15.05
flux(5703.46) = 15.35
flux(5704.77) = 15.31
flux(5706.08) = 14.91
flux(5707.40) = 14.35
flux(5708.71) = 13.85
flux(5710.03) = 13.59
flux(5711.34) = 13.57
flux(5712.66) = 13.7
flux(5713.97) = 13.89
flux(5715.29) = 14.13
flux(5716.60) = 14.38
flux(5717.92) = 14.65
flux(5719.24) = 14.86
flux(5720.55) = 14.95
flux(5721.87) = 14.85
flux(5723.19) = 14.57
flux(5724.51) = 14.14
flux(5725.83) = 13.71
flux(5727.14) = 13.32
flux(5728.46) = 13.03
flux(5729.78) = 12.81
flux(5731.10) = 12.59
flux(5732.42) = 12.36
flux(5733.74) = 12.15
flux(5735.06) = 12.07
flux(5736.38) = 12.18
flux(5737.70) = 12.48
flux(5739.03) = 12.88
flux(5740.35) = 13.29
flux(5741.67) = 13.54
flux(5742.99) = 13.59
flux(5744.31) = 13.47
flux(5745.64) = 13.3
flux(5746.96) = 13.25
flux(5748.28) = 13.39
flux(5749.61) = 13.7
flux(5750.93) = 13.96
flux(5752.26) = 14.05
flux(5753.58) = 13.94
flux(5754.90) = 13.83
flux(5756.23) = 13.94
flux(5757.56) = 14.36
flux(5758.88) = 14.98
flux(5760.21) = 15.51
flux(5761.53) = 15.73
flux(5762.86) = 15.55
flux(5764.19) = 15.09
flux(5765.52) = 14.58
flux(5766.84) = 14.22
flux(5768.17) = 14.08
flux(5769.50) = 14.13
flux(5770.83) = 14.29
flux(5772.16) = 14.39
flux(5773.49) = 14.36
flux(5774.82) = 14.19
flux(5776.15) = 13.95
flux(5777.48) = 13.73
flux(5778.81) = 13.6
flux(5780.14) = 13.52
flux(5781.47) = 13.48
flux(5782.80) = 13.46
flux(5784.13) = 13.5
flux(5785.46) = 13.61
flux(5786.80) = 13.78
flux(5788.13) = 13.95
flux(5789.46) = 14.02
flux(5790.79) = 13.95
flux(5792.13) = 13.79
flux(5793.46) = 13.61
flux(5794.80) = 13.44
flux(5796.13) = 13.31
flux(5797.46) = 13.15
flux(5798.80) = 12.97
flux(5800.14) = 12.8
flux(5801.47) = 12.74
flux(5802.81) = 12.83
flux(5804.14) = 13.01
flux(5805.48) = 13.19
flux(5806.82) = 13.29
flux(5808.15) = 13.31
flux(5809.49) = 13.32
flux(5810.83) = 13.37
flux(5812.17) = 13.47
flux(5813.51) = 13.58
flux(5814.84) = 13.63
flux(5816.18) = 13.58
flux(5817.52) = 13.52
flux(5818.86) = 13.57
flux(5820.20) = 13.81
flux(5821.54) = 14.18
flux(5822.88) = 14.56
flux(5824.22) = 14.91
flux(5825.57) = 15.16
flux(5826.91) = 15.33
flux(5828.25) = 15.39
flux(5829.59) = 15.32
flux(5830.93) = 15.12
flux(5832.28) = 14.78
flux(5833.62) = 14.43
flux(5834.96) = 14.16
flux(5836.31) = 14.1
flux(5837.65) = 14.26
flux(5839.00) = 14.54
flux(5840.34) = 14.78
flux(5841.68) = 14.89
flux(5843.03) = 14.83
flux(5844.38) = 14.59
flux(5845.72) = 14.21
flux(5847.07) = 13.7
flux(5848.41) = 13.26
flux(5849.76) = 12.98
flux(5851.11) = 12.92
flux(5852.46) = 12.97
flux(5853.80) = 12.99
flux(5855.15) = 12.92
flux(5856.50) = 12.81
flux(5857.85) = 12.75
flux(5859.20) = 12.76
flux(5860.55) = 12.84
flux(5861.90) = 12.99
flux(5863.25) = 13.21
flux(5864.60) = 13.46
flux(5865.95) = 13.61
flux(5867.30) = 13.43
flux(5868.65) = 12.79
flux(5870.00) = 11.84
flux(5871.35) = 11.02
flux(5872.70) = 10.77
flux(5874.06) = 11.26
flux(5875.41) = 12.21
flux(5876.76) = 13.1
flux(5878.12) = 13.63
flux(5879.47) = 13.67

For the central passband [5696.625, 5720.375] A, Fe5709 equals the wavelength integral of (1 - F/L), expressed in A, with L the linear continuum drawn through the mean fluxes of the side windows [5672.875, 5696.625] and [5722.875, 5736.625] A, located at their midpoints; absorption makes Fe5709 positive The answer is -2.8 A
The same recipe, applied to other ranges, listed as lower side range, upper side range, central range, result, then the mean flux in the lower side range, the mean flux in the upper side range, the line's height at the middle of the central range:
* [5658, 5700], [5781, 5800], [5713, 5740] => -0.8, 12.8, 13.6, 13.1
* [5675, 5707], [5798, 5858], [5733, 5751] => 0.6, 13.3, 13.8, 13.5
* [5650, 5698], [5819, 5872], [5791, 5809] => 0.4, 12.8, 13.8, 13.5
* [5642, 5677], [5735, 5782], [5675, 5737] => -0.8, 12.8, 13.9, 13.3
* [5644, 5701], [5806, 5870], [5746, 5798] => -2.4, 12.8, 13.8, 13.4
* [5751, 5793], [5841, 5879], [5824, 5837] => -1.4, 14.2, 13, 13.4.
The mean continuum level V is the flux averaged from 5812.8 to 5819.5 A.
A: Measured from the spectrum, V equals 13.6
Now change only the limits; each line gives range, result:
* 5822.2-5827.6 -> 15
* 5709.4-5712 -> 13.6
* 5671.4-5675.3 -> 13.6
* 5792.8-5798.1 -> 13.4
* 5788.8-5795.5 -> 13.8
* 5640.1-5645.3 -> 11.7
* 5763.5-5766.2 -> 14.8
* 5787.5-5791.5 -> 14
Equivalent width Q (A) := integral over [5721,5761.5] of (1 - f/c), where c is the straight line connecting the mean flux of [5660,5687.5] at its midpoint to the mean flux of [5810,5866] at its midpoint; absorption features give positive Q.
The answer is -1.4 A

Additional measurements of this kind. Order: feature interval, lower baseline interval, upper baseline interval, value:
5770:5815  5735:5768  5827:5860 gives 1.3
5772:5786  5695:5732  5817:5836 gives 0.6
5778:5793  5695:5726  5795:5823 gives -0.1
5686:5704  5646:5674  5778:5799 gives -0.7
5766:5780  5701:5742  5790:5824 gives -0.5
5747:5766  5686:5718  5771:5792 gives -0.8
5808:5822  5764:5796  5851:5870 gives -0.1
